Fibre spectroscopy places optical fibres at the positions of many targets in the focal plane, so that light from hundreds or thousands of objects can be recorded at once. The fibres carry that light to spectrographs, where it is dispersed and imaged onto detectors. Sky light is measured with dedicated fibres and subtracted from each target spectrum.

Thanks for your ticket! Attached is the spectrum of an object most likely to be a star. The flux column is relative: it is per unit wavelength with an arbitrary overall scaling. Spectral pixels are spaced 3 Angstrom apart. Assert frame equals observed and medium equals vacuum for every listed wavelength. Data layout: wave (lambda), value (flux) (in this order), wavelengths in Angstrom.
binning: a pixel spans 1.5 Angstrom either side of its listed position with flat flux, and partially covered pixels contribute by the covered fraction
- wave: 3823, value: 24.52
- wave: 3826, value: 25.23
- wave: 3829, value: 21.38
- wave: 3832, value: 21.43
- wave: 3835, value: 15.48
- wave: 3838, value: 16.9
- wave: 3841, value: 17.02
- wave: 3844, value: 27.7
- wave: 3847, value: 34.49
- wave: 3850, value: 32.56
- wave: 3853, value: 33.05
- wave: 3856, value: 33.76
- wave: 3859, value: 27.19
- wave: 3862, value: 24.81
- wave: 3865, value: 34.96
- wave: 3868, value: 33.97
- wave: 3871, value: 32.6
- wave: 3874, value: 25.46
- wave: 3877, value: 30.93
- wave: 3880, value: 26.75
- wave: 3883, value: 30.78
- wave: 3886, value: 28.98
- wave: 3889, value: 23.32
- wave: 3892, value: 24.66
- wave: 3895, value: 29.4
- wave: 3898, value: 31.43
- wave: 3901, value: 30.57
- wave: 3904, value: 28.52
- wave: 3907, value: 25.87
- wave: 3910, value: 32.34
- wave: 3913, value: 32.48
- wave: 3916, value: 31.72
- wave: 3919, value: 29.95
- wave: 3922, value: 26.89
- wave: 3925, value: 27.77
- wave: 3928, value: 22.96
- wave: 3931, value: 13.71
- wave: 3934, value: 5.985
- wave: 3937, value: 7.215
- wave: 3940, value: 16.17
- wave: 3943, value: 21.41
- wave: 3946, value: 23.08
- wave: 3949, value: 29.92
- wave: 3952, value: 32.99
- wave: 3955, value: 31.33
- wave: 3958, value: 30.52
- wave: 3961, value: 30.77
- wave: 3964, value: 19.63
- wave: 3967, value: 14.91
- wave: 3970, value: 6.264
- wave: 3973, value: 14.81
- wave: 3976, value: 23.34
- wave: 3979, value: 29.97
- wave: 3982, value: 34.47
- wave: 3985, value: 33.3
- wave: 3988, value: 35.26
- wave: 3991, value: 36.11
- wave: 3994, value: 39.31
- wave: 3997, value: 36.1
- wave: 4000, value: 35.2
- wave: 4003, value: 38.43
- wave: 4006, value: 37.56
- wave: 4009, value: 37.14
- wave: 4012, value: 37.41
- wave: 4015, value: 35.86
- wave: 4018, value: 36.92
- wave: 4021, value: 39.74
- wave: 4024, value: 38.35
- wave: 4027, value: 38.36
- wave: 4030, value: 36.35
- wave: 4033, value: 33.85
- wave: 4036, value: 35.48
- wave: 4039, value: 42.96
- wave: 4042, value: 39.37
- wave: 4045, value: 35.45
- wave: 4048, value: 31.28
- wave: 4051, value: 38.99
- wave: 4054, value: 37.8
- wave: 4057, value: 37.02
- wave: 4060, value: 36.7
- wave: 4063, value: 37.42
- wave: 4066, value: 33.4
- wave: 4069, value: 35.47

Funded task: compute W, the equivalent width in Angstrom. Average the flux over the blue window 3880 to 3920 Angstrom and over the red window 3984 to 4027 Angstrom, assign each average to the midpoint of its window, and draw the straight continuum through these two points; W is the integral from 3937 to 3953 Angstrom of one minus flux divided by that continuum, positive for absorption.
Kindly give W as 4.8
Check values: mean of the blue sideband 29.1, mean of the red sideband 37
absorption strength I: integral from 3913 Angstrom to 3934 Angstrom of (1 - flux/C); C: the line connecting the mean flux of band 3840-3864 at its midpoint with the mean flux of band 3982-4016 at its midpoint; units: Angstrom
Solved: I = 5.2 Angstrom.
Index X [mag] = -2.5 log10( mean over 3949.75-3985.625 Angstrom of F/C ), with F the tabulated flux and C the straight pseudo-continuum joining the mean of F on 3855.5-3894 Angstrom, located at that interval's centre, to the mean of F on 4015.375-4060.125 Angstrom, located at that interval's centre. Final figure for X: 0.32 mag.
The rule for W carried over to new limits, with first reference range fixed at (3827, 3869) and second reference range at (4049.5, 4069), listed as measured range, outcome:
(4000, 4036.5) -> -2.40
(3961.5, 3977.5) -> 7.76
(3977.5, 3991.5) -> -0.19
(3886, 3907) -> 0.79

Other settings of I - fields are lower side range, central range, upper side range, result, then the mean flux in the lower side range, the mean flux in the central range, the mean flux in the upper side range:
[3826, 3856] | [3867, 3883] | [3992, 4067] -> -1.64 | 25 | 29.9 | 37.1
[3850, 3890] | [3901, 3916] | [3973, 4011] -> 0.54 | 29.9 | 30.1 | 33.9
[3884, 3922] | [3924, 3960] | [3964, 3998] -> 7.79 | 29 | 22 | 27.1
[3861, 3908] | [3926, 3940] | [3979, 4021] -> 8.13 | 29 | 13.4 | 36.3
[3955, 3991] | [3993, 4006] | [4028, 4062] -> -3.27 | 25.6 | 37.2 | 36.9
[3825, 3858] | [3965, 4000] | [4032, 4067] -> 5.70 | 25.4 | 27.8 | 36.7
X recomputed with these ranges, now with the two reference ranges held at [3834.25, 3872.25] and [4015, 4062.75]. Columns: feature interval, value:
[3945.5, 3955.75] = 0.11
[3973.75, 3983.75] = 0.21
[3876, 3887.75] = 0.02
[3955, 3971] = 0.46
